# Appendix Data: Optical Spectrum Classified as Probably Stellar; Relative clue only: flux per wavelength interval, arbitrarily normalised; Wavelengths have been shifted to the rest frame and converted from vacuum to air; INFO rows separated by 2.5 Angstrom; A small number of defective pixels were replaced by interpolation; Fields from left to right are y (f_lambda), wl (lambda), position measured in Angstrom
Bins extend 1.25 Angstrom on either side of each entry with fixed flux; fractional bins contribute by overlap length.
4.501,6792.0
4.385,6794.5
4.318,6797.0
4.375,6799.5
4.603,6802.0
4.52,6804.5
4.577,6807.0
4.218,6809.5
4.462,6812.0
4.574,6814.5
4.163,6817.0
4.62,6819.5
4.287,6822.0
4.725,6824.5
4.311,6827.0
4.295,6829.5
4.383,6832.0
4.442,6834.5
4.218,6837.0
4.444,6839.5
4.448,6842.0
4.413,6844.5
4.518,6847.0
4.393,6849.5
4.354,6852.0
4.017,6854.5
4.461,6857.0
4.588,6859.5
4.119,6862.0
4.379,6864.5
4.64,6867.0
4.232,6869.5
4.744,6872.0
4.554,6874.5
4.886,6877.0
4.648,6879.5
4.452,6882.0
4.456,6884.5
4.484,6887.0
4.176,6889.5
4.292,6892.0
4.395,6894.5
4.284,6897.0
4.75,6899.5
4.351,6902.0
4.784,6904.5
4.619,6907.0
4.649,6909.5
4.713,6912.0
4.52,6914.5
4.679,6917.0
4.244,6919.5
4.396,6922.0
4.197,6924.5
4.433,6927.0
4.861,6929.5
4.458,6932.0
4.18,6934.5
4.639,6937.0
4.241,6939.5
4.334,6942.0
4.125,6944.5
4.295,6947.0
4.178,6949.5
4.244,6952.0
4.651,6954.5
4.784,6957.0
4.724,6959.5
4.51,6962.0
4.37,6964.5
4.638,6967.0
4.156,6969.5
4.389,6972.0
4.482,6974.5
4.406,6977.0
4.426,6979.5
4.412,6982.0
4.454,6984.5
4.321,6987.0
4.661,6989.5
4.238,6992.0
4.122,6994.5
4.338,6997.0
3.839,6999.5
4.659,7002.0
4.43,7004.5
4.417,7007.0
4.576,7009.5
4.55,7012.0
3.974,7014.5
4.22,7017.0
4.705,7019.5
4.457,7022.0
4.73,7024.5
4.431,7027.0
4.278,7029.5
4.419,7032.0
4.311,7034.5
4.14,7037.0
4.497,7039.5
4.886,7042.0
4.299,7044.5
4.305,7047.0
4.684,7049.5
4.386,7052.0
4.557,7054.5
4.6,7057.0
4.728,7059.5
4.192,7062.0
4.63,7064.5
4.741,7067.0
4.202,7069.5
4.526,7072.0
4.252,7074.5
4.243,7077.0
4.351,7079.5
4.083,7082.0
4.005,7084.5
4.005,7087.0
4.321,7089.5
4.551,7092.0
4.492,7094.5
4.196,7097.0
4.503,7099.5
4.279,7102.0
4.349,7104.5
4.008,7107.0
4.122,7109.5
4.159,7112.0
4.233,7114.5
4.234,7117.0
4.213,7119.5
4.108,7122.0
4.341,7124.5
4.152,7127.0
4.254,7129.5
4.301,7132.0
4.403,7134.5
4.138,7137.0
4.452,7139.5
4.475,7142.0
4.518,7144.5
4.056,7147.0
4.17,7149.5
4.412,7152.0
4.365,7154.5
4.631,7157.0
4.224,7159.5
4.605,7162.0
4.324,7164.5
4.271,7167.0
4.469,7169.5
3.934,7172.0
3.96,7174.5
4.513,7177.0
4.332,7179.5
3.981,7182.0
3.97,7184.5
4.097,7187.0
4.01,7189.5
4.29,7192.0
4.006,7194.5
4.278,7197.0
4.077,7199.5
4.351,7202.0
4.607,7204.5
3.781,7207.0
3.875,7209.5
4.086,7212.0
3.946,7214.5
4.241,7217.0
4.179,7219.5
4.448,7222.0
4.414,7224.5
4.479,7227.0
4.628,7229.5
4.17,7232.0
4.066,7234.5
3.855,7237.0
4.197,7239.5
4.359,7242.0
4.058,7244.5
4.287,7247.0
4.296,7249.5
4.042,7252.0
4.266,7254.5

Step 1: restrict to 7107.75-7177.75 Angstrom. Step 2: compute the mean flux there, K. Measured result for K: 4.28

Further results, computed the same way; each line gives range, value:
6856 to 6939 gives 4.49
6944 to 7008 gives 4.4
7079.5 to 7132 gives 4.23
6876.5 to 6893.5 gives 4.47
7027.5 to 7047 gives 4.4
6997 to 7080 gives 4.43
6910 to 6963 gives 4.45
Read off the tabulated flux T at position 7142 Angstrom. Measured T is 4.475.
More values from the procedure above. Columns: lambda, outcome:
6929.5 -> 4.861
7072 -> 4.526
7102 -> 4.279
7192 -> 4.29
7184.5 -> 3.97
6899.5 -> 4.75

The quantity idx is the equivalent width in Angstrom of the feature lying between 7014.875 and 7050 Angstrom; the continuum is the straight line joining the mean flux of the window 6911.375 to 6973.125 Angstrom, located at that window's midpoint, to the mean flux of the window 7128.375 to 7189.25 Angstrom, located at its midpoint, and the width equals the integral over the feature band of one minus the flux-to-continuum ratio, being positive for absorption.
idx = -0.5 Angstrom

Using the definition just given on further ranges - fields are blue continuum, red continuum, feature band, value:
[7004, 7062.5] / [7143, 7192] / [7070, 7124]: 1.36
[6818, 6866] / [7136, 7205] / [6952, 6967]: -0.81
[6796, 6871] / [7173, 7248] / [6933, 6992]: -1.17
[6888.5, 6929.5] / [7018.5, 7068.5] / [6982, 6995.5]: 0.37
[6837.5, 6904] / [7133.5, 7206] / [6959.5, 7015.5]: -0.18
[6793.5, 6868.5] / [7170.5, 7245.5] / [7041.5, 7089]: -1.47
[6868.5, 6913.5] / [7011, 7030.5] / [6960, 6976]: 0.09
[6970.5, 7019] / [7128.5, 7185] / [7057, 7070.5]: -0.54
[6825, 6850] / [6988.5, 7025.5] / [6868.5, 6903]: -0.68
